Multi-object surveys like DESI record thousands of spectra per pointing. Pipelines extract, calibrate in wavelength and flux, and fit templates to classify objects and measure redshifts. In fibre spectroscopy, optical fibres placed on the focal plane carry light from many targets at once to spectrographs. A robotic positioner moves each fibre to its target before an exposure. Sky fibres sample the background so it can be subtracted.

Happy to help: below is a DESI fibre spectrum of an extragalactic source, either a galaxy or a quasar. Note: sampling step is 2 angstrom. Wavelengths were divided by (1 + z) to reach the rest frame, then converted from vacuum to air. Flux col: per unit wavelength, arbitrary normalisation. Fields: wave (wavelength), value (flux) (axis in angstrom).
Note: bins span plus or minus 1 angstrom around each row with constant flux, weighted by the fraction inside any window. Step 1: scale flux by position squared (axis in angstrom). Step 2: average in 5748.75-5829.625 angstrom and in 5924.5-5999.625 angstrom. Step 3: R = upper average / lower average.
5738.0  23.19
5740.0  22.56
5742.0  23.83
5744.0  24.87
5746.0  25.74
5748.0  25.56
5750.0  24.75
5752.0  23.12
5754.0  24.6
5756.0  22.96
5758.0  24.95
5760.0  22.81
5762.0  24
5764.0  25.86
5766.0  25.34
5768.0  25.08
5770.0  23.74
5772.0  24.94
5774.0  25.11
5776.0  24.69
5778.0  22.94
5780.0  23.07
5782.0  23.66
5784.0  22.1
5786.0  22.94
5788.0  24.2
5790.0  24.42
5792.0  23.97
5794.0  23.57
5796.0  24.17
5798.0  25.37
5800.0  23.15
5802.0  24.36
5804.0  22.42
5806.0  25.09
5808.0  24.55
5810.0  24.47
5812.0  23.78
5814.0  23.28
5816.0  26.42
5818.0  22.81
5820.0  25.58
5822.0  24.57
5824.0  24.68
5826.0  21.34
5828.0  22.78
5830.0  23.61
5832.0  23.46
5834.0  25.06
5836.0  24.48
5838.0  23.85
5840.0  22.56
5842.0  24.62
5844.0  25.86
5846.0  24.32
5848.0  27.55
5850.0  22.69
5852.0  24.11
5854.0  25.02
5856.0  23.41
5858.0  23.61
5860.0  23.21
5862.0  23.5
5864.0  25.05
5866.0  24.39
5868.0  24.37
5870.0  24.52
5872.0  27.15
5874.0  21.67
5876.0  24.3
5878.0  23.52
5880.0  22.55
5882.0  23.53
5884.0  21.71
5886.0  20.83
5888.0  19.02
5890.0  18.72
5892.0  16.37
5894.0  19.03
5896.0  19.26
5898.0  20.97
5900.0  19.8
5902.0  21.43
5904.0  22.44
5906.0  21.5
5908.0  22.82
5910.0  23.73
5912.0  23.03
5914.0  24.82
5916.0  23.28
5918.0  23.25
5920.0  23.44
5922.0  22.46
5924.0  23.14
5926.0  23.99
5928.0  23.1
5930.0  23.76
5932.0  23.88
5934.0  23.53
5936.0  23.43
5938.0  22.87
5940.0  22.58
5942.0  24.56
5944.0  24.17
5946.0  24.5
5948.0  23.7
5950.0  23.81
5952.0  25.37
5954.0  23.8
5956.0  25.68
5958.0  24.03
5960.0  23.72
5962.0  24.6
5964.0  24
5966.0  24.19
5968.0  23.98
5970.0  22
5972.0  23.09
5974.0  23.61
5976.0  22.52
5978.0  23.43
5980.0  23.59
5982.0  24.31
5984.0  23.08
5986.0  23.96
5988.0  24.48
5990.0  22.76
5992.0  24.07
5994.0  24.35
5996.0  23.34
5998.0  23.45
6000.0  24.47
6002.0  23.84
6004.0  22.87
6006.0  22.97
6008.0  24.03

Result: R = 1.0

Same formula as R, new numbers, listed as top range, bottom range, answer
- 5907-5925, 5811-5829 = 1.01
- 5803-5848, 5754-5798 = 1.02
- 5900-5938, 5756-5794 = 1.01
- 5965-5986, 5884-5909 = 1.19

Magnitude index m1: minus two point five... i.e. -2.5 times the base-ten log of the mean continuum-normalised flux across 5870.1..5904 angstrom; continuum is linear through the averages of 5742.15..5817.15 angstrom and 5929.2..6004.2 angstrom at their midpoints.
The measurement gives 0.12 mag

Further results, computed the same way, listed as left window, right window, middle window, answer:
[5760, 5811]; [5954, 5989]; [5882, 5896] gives 0.22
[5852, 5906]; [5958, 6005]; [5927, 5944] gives -0.02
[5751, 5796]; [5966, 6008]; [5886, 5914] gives 0.14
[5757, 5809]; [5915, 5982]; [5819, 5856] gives -0.01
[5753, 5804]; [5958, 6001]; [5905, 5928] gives 0.03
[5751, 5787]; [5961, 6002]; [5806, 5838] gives -0.01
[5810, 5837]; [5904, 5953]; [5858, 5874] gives -0.02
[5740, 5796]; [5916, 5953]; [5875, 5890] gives 0.09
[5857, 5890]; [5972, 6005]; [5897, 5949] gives 0.01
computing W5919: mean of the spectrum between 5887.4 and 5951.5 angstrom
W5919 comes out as 22.4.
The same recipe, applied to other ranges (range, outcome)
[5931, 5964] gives 24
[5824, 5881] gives 24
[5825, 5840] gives 23.4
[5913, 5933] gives 23.5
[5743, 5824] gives 24.2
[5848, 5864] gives 24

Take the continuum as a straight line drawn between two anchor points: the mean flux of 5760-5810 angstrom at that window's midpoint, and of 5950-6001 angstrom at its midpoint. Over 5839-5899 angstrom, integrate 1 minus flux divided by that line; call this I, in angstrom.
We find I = 2.7 angstrom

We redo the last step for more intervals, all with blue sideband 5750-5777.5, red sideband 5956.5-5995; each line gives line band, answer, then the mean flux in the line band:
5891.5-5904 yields 2.15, 19.8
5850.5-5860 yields 0.08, 23.9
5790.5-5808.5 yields 0.15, 24.1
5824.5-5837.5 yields 0.35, 23.5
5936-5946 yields 0.08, 23.6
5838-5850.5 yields -0.25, 24.6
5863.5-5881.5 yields -0.07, 24.1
